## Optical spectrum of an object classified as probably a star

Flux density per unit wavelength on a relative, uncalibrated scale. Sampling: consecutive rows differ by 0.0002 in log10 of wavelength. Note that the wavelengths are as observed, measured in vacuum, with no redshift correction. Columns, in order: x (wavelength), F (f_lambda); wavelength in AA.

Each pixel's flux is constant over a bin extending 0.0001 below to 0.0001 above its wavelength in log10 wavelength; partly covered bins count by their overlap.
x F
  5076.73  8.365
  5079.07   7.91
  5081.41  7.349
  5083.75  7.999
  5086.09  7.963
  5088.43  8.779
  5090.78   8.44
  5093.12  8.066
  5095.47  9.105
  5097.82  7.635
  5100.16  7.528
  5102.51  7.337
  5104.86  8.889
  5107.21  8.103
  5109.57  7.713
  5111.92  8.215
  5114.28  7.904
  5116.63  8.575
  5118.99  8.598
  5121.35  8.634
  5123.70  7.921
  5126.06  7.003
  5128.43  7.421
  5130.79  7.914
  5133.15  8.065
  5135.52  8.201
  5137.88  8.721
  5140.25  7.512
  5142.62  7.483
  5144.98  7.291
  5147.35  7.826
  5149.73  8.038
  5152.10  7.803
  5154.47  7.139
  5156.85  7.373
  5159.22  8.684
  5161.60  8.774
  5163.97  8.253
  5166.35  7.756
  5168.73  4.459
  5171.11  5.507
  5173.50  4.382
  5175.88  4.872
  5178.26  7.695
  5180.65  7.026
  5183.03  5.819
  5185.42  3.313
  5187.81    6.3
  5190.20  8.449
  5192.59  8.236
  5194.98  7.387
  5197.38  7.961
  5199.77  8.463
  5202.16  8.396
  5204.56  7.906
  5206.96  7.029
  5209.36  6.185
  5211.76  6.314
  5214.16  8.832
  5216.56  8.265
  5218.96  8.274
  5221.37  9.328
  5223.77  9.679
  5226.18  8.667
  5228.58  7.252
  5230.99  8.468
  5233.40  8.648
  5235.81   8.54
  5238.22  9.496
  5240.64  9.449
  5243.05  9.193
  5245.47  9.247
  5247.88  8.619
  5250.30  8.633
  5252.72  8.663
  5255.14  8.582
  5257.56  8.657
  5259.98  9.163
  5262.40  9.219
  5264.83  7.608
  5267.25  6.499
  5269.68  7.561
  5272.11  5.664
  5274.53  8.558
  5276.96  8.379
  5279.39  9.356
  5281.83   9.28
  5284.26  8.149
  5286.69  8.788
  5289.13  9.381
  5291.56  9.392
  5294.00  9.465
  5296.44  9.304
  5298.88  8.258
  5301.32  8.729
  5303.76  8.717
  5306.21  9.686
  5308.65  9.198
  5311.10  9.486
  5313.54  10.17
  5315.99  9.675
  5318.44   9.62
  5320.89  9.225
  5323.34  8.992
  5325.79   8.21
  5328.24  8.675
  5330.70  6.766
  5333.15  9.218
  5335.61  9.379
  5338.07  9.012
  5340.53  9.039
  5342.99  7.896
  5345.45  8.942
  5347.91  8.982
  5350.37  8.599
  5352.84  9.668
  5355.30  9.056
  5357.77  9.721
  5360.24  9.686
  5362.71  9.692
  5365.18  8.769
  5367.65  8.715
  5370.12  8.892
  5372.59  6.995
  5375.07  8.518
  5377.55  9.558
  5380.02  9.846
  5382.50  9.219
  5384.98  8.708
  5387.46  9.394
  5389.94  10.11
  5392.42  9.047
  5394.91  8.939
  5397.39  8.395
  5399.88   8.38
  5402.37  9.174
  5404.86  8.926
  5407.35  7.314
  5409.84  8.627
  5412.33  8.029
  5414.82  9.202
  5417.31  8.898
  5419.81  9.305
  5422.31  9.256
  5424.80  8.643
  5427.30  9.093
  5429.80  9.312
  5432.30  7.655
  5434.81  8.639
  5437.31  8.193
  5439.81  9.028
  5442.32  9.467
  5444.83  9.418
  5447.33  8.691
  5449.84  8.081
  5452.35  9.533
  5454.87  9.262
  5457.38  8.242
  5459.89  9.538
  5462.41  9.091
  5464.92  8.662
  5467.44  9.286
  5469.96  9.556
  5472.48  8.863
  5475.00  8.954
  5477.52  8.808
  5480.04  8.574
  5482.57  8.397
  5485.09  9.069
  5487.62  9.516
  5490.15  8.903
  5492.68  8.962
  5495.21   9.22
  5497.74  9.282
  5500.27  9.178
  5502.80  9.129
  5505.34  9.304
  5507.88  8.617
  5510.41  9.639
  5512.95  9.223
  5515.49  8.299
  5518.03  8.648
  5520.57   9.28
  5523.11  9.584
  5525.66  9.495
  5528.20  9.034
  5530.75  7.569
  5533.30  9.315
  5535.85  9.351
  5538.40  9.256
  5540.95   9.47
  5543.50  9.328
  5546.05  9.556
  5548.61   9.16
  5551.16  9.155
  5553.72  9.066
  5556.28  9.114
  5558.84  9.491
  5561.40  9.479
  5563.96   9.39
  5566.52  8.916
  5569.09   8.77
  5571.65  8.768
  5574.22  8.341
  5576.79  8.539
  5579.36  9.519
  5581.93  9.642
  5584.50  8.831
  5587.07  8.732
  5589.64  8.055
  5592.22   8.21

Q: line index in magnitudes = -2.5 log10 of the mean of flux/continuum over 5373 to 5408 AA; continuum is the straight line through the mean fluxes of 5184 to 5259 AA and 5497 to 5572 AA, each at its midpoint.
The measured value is -0.03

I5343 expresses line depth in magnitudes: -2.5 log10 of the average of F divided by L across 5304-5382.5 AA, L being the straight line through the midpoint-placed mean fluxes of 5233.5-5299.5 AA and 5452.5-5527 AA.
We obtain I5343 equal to -0.03 mag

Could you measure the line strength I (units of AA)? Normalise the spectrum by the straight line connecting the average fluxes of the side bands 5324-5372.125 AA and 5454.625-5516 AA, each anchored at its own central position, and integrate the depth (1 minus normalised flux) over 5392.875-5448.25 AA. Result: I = 1.2 AA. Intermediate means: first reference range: 8.86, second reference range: 9.03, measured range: 8.76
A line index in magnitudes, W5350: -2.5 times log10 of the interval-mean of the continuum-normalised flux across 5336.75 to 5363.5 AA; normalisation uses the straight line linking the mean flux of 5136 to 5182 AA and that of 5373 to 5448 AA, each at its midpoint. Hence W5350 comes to -0.08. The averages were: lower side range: 7.2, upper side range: 8.88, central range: 9.11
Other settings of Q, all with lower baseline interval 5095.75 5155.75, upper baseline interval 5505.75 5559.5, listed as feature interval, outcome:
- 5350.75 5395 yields -0.06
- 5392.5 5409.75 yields 0.02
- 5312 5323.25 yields -0.13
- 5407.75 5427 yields 0.00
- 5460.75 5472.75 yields -0.02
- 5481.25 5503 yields -0.01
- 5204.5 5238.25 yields 0.01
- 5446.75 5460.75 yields 0.00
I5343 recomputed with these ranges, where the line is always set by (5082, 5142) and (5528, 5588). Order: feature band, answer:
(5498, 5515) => -0.02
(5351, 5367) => -0.09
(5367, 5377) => 0.04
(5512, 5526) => -0.01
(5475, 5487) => 0.02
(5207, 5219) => 0.12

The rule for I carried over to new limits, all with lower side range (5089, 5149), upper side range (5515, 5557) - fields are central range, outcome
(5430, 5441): 0.5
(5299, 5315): -1.4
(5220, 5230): -0.5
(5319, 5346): -0.3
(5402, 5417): 0.4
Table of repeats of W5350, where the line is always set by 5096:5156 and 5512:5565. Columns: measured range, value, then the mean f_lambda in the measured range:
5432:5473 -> 0.00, 8.92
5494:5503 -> -0.02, 9.22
